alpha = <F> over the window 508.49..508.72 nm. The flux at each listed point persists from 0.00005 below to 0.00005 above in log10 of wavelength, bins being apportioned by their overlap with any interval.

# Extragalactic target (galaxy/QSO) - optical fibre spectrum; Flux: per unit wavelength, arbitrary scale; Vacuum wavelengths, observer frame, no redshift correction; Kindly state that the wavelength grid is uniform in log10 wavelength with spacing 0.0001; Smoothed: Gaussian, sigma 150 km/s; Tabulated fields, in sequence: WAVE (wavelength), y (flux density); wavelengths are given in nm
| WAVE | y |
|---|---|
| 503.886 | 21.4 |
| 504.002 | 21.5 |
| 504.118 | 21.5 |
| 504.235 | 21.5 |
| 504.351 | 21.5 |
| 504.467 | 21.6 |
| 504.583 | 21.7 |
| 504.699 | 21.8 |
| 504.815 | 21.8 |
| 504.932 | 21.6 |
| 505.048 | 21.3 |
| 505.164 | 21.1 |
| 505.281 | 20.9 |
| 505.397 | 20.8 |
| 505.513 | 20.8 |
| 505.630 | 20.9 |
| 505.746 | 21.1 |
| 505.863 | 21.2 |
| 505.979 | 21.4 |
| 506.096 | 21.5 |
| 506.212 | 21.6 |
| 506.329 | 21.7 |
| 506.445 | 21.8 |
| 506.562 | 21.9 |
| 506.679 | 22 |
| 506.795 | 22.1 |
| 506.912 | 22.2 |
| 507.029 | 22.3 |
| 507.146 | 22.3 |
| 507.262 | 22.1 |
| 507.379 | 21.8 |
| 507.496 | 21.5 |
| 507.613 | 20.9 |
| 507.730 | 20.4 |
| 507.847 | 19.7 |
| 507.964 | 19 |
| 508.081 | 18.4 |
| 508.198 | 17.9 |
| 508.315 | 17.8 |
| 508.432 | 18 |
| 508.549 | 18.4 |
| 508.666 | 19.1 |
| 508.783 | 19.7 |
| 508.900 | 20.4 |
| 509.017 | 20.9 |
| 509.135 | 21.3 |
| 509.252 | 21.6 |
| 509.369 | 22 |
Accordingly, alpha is 18.8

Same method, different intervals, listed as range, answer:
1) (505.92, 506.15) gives 21.4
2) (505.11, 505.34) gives 21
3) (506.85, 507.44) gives 22.1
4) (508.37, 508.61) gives 18.2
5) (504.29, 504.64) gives 21.6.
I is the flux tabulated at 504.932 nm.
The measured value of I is 21.6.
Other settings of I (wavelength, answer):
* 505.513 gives 20.8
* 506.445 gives 21.8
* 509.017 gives 20.9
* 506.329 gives 21.7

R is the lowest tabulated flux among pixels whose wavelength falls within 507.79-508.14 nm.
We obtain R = 18.4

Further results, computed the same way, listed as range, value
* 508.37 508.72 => 18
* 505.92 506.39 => 21.4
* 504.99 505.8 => 20.8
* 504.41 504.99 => 21.6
